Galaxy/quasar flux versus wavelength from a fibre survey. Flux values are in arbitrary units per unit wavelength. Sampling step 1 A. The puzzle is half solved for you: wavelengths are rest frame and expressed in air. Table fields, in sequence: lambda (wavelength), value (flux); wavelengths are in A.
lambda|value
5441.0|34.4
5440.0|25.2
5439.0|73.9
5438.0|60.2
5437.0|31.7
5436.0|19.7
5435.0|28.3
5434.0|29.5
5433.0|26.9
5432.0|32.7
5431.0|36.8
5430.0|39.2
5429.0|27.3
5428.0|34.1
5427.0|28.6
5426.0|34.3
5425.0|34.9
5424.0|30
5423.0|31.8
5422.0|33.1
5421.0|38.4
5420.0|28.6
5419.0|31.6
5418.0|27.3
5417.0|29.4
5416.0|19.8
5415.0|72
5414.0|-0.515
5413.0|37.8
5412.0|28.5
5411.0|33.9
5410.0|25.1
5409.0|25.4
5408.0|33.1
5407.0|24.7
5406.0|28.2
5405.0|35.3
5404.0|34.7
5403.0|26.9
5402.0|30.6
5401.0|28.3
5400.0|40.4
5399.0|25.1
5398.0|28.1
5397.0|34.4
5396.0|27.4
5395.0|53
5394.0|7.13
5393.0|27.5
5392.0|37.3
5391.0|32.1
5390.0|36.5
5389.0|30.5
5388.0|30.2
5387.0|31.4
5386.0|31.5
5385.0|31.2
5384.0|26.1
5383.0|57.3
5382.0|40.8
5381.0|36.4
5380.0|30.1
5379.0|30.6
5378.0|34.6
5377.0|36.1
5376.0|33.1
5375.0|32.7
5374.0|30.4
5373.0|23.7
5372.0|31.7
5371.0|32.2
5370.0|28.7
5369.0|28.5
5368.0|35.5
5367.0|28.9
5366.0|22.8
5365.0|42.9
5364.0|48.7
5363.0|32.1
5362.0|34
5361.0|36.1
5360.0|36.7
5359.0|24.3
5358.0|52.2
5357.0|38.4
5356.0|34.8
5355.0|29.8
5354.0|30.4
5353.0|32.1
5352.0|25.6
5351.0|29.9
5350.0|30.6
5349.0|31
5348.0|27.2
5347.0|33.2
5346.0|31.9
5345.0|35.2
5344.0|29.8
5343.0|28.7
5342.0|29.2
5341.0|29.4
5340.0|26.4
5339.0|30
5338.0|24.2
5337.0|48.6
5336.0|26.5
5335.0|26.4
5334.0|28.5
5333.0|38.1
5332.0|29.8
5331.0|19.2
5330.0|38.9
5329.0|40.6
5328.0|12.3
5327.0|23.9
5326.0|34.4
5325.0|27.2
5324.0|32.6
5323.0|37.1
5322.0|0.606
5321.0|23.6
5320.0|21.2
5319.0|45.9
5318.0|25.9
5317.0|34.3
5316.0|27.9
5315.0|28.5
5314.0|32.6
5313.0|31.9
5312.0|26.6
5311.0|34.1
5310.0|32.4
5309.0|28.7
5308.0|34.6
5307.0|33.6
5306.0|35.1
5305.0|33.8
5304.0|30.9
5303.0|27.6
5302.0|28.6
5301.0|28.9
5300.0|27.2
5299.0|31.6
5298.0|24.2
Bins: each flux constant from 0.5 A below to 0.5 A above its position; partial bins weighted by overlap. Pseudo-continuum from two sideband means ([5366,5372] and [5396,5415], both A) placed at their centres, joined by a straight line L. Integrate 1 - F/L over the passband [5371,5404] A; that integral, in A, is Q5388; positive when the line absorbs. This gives -2.5 A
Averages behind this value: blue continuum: 30.2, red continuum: 30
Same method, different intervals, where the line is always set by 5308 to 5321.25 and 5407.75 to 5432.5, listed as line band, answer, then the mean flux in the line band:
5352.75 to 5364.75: -1.92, 36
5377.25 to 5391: -1.33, 34.3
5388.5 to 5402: 0.05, 31.3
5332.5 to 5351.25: 0.04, 30.8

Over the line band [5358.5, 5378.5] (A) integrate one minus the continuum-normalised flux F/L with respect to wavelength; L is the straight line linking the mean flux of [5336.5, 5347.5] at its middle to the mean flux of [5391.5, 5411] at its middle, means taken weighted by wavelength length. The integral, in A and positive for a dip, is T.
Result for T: -1.1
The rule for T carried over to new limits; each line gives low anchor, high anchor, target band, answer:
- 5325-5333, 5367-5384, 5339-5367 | -1.11 A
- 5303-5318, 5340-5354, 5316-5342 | 1.50 A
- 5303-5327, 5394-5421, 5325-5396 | -3.96 A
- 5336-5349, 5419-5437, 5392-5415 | 0.97 A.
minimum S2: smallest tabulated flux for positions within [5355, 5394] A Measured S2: 7.13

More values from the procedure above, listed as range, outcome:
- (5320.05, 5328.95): 0.606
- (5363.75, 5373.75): 22.8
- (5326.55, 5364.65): 12.3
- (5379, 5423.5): -0.515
